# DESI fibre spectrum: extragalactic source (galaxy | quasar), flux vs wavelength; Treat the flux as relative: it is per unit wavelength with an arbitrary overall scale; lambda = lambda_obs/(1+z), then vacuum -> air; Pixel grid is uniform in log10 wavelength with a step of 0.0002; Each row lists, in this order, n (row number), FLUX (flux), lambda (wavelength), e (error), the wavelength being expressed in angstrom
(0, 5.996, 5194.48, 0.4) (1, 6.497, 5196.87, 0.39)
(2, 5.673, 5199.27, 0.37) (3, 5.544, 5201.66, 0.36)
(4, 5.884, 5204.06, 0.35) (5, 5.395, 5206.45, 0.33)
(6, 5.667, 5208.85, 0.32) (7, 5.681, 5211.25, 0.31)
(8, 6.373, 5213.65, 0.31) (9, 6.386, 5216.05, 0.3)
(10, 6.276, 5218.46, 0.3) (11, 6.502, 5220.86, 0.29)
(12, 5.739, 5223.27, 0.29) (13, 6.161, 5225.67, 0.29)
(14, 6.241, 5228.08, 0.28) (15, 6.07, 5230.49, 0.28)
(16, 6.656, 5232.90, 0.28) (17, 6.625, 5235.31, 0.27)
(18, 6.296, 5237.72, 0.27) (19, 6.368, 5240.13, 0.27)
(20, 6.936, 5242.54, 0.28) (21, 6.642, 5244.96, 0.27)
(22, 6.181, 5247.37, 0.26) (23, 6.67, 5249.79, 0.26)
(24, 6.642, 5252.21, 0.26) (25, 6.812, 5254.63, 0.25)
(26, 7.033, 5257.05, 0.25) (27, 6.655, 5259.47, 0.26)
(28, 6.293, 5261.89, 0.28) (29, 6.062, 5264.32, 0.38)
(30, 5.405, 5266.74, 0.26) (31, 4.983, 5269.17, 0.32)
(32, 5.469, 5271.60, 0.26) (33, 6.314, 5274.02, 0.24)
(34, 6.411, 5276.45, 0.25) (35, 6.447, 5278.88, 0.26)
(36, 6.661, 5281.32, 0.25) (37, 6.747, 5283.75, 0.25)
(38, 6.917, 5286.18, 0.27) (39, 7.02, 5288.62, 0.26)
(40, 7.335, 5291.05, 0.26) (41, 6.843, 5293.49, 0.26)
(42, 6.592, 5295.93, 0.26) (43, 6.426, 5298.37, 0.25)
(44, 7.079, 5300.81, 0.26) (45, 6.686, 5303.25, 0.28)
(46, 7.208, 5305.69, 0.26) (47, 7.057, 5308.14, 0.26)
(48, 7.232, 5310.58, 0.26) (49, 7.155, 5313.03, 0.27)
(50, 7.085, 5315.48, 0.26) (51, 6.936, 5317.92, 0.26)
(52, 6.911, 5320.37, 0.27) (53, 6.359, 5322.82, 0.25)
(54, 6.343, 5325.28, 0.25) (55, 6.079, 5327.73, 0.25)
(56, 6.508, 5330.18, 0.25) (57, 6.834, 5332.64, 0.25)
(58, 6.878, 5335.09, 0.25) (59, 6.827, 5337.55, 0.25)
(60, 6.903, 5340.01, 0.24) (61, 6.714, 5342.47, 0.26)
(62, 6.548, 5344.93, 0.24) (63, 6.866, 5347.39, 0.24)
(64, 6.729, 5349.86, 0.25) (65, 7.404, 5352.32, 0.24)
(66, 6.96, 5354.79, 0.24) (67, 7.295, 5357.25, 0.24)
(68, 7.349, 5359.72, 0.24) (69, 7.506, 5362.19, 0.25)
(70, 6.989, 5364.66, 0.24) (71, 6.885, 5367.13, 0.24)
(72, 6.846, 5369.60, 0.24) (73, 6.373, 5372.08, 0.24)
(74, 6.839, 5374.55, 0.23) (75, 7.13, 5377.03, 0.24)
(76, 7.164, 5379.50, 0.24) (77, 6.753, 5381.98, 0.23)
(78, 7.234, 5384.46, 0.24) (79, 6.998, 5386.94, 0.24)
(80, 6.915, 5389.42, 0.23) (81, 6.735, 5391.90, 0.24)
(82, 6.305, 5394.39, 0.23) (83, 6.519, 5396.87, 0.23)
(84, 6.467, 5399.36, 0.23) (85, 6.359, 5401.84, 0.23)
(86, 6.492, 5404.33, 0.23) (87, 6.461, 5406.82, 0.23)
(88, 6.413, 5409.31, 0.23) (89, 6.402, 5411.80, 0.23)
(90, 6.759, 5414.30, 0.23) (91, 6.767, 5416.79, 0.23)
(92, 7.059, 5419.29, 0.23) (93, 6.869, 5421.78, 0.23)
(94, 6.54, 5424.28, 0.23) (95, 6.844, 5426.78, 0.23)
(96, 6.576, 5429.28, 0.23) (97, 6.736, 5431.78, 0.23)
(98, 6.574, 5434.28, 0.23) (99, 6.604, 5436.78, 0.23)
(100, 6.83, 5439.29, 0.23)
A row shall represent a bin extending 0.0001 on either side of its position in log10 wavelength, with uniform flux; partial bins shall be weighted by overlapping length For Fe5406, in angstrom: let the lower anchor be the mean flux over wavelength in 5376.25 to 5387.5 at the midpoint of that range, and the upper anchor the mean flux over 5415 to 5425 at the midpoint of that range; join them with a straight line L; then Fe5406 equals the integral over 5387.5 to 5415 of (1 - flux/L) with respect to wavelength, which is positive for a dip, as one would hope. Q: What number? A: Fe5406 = 1.59 angstrom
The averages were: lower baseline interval 7.06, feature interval 6.54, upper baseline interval 6.82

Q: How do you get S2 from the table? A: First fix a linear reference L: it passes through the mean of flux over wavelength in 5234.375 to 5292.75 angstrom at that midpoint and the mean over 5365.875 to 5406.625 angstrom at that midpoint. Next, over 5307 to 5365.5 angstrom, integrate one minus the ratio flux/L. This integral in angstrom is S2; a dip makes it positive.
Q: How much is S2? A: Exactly -2.3 angstrom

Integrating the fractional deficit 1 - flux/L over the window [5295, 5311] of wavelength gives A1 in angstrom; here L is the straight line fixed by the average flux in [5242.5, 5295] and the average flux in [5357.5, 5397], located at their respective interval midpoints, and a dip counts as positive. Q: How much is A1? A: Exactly -0.7 angstrom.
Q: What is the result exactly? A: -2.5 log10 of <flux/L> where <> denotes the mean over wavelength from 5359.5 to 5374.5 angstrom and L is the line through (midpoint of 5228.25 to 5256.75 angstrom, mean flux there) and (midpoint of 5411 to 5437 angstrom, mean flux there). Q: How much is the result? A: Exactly -0.05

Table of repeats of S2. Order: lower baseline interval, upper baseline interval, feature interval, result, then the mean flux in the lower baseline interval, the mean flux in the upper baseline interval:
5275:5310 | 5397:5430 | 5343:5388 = -1.97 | 6.82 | 6.61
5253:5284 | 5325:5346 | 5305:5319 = -1.31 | 6.24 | 6.64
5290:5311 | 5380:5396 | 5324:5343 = 0.71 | 6.93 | 6.83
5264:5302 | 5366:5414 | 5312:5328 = -0.50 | 6.43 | 6.7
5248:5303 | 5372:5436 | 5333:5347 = -0.39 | 6.49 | 6.71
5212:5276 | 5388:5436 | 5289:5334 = -2.74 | 6.3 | 6.62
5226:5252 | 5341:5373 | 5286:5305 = -0.47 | 6.46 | 6.96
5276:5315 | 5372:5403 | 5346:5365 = -0.93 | 6.88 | 6.77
